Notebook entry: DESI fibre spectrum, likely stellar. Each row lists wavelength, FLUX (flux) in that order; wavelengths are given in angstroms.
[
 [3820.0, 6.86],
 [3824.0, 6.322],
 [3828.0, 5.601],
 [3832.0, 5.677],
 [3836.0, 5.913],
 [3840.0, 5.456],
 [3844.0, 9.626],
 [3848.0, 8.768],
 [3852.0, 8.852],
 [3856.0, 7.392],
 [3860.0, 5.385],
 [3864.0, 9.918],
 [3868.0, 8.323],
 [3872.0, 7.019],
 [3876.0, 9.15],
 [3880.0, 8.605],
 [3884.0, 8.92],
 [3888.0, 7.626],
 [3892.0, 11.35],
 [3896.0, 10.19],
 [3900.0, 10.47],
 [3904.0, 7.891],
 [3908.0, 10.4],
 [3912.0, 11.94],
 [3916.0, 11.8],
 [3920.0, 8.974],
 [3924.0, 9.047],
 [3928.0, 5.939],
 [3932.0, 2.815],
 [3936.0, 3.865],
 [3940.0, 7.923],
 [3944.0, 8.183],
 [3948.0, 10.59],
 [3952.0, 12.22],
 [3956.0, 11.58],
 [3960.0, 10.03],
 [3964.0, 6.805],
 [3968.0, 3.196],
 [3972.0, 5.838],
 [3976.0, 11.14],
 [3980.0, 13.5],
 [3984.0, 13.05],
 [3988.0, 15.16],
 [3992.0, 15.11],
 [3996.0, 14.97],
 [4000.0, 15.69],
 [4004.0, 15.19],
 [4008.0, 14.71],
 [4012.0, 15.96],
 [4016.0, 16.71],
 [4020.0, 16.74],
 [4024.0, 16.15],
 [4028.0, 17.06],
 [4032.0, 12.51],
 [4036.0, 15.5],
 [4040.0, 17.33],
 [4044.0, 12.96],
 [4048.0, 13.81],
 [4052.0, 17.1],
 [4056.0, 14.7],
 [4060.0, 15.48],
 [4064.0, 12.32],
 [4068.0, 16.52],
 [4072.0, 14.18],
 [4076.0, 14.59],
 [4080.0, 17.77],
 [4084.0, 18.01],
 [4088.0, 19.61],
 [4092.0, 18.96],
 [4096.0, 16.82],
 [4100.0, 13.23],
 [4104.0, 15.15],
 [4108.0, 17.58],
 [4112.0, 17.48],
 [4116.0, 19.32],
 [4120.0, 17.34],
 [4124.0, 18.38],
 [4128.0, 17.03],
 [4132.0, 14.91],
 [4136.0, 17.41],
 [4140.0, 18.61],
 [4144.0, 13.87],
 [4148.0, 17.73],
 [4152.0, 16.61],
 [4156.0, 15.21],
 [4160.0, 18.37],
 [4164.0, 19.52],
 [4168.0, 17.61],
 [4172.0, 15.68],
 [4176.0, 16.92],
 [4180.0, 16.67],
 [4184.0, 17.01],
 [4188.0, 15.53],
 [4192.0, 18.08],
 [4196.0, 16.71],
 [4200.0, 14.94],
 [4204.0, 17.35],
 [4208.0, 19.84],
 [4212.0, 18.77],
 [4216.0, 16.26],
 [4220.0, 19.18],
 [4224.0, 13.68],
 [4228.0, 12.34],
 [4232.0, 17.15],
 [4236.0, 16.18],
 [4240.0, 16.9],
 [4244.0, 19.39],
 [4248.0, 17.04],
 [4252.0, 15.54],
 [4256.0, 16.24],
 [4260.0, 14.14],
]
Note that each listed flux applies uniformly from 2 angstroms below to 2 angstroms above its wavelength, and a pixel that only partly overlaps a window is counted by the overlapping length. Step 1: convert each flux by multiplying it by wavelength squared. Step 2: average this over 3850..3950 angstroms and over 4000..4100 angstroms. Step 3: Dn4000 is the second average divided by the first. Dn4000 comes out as 2.01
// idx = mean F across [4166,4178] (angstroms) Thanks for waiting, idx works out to 16.7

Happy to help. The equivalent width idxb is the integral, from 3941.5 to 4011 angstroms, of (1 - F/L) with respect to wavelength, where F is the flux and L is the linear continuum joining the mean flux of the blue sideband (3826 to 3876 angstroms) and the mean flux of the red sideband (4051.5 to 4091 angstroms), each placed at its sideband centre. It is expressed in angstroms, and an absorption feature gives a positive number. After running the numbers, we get 4.5 angstroms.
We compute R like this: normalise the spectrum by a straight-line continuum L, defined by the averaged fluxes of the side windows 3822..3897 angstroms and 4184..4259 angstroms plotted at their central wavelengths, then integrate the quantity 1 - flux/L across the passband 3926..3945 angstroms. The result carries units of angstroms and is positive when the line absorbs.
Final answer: 8.1 angstroms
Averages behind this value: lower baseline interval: 7.87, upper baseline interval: 16.7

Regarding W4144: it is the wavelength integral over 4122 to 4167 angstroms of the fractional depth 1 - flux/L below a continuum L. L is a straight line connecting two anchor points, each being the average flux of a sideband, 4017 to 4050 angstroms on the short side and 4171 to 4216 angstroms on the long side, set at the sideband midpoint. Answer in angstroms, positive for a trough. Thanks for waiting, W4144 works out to -1.5 angstroms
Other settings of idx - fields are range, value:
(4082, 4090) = 18.8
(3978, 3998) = 14.4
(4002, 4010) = 14.9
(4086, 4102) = 17.2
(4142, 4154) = 16.1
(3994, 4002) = 15.3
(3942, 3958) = 10.6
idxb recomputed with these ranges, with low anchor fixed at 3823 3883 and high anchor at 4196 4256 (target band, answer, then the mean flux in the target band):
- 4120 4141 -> -4.1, 17.2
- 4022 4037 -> -4.3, 15.3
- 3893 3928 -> -3.8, 9.89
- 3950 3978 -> 4.2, 8.69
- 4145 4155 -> -1.2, 16.6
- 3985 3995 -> -3.7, 14.9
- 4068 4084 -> -3.6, 16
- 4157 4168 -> -2.3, 18.4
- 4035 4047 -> -2.9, 15.1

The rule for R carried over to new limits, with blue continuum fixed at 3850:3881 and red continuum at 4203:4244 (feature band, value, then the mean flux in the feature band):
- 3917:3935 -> 5.08 angstroms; 6.82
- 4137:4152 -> -1.84 angstroms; 16.8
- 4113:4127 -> -3.77 angstroms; 18.2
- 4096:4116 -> -3.29 angstroms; 16.3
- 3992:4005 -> -4.50 angstroms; 15.3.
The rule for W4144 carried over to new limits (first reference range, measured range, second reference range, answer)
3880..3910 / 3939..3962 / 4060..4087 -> 2.5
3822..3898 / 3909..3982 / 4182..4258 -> 9.6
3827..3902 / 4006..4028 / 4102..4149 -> -4.6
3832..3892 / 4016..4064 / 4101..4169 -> -4.9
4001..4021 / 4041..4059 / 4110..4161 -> 1.5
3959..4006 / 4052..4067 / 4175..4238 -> -1.5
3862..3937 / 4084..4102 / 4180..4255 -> -4.8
